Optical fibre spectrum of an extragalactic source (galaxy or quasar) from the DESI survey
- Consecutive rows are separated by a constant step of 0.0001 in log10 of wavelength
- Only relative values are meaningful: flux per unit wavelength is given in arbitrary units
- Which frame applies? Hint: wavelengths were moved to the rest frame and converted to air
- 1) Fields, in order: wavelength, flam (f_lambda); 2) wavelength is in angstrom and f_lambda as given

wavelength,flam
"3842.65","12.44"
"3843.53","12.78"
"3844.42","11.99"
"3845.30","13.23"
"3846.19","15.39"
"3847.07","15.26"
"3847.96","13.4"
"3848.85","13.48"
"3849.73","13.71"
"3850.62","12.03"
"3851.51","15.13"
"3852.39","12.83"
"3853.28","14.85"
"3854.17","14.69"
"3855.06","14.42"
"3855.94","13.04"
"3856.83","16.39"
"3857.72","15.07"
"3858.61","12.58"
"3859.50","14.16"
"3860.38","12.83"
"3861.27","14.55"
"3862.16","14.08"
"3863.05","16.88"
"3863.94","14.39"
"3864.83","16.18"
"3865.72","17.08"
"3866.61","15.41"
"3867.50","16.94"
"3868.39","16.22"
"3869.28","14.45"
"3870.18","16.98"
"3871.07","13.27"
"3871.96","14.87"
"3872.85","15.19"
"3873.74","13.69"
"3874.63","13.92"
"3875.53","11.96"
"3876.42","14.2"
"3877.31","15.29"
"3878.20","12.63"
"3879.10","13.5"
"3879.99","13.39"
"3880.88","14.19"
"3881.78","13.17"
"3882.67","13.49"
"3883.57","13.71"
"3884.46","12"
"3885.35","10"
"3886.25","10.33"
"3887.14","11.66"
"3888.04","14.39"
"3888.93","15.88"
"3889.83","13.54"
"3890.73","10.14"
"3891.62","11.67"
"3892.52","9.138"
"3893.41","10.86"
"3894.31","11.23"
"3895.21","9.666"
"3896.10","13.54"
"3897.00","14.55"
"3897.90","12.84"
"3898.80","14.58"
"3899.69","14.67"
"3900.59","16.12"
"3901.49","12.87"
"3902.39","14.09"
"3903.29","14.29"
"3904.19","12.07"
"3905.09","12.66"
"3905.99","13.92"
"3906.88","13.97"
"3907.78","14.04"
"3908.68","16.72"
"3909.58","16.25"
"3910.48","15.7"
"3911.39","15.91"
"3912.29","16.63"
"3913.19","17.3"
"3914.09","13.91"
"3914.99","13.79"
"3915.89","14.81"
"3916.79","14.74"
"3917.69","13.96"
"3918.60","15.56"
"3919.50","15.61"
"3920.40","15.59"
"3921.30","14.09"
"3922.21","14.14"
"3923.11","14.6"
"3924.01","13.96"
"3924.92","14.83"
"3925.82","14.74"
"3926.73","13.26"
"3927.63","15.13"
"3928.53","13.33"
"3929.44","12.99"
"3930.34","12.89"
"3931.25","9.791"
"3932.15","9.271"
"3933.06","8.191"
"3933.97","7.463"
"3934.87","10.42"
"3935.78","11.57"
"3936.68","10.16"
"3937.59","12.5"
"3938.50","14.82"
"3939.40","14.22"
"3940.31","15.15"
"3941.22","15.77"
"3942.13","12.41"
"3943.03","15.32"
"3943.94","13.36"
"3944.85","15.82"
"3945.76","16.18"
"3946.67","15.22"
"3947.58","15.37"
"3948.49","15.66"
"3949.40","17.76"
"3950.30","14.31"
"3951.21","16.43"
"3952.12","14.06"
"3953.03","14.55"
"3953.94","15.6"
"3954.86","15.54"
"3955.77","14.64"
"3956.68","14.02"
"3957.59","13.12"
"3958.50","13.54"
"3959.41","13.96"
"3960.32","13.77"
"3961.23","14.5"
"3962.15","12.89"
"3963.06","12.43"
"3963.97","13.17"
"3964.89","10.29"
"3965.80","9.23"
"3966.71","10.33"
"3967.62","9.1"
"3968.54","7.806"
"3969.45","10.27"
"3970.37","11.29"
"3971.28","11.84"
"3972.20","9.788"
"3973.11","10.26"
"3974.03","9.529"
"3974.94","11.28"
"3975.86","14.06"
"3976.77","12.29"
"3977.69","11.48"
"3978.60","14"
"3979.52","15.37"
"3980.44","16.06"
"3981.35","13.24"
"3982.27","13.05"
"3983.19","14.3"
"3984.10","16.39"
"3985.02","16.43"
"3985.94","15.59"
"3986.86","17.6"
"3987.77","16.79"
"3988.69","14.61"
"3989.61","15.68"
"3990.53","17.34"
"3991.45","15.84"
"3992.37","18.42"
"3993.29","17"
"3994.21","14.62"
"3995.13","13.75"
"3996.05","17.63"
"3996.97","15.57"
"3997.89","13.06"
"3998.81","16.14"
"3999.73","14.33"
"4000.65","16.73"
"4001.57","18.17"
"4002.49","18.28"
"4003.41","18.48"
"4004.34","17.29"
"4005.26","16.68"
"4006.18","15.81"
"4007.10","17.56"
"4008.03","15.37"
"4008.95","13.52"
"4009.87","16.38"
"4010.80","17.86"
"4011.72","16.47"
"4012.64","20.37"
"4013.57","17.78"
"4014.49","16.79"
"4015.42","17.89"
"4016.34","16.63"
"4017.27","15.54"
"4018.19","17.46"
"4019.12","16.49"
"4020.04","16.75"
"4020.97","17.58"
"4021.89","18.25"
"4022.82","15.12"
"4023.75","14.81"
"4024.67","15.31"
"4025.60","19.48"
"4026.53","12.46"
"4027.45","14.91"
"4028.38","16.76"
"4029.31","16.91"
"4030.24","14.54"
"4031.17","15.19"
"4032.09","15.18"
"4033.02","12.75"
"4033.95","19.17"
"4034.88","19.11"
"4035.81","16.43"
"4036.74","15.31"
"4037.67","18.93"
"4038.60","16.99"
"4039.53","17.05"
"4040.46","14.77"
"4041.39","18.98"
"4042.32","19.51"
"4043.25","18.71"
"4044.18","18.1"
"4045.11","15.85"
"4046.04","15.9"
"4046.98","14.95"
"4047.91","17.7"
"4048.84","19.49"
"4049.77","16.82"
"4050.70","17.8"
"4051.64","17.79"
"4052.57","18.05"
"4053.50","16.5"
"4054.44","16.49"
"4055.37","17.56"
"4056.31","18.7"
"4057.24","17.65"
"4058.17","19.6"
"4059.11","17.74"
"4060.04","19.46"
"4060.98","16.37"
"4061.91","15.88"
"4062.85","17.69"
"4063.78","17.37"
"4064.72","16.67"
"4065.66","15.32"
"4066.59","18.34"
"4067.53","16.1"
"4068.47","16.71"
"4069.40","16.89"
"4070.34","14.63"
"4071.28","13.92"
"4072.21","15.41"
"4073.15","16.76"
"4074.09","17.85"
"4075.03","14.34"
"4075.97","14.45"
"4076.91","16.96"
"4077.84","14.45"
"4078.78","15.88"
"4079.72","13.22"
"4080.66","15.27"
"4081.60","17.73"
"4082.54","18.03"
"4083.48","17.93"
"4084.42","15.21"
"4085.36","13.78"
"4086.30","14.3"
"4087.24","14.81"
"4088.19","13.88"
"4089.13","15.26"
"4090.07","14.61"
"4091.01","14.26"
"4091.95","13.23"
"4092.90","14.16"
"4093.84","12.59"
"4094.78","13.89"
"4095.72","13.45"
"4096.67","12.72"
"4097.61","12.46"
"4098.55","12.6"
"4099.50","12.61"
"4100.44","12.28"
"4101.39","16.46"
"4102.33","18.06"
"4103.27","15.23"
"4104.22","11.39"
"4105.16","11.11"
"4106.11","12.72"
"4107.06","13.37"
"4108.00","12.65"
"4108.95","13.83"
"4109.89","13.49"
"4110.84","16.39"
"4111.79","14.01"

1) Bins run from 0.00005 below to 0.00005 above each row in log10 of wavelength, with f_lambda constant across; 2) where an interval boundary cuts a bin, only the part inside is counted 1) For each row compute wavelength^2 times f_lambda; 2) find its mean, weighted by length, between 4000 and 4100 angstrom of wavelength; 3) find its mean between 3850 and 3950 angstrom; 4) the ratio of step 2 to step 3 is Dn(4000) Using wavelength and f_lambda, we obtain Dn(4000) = 1.27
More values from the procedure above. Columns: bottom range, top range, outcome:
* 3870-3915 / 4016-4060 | 1.34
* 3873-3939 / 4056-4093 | 1.31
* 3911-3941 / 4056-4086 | 1.31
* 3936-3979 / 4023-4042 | 1.28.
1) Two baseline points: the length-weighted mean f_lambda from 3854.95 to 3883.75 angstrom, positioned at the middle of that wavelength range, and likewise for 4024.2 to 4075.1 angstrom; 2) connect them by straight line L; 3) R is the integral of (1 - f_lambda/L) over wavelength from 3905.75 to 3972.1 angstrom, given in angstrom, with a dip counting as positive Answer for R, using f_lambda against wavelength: 7.6 angstrom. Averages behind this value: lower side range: 14.5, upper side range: 16.8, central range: 13.6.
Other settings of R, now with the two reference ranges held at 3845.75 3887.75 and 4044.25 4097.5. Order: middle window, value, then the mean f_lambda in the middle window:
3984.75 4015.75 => -2.33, 16.5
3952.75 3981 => 4.89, 12.4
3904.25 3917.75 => -0.35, 14.9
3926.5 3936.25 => 2.29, 11.3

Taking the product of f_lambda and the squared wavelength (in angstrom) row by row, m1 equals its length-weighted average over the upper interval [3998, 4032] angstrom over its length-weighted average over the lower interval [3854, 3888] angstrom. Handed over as 1.26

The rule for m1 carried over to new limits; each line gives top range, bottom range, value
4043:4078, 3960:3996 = 1.31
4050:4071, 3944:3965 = 1.25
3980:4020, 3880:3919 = 1.26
